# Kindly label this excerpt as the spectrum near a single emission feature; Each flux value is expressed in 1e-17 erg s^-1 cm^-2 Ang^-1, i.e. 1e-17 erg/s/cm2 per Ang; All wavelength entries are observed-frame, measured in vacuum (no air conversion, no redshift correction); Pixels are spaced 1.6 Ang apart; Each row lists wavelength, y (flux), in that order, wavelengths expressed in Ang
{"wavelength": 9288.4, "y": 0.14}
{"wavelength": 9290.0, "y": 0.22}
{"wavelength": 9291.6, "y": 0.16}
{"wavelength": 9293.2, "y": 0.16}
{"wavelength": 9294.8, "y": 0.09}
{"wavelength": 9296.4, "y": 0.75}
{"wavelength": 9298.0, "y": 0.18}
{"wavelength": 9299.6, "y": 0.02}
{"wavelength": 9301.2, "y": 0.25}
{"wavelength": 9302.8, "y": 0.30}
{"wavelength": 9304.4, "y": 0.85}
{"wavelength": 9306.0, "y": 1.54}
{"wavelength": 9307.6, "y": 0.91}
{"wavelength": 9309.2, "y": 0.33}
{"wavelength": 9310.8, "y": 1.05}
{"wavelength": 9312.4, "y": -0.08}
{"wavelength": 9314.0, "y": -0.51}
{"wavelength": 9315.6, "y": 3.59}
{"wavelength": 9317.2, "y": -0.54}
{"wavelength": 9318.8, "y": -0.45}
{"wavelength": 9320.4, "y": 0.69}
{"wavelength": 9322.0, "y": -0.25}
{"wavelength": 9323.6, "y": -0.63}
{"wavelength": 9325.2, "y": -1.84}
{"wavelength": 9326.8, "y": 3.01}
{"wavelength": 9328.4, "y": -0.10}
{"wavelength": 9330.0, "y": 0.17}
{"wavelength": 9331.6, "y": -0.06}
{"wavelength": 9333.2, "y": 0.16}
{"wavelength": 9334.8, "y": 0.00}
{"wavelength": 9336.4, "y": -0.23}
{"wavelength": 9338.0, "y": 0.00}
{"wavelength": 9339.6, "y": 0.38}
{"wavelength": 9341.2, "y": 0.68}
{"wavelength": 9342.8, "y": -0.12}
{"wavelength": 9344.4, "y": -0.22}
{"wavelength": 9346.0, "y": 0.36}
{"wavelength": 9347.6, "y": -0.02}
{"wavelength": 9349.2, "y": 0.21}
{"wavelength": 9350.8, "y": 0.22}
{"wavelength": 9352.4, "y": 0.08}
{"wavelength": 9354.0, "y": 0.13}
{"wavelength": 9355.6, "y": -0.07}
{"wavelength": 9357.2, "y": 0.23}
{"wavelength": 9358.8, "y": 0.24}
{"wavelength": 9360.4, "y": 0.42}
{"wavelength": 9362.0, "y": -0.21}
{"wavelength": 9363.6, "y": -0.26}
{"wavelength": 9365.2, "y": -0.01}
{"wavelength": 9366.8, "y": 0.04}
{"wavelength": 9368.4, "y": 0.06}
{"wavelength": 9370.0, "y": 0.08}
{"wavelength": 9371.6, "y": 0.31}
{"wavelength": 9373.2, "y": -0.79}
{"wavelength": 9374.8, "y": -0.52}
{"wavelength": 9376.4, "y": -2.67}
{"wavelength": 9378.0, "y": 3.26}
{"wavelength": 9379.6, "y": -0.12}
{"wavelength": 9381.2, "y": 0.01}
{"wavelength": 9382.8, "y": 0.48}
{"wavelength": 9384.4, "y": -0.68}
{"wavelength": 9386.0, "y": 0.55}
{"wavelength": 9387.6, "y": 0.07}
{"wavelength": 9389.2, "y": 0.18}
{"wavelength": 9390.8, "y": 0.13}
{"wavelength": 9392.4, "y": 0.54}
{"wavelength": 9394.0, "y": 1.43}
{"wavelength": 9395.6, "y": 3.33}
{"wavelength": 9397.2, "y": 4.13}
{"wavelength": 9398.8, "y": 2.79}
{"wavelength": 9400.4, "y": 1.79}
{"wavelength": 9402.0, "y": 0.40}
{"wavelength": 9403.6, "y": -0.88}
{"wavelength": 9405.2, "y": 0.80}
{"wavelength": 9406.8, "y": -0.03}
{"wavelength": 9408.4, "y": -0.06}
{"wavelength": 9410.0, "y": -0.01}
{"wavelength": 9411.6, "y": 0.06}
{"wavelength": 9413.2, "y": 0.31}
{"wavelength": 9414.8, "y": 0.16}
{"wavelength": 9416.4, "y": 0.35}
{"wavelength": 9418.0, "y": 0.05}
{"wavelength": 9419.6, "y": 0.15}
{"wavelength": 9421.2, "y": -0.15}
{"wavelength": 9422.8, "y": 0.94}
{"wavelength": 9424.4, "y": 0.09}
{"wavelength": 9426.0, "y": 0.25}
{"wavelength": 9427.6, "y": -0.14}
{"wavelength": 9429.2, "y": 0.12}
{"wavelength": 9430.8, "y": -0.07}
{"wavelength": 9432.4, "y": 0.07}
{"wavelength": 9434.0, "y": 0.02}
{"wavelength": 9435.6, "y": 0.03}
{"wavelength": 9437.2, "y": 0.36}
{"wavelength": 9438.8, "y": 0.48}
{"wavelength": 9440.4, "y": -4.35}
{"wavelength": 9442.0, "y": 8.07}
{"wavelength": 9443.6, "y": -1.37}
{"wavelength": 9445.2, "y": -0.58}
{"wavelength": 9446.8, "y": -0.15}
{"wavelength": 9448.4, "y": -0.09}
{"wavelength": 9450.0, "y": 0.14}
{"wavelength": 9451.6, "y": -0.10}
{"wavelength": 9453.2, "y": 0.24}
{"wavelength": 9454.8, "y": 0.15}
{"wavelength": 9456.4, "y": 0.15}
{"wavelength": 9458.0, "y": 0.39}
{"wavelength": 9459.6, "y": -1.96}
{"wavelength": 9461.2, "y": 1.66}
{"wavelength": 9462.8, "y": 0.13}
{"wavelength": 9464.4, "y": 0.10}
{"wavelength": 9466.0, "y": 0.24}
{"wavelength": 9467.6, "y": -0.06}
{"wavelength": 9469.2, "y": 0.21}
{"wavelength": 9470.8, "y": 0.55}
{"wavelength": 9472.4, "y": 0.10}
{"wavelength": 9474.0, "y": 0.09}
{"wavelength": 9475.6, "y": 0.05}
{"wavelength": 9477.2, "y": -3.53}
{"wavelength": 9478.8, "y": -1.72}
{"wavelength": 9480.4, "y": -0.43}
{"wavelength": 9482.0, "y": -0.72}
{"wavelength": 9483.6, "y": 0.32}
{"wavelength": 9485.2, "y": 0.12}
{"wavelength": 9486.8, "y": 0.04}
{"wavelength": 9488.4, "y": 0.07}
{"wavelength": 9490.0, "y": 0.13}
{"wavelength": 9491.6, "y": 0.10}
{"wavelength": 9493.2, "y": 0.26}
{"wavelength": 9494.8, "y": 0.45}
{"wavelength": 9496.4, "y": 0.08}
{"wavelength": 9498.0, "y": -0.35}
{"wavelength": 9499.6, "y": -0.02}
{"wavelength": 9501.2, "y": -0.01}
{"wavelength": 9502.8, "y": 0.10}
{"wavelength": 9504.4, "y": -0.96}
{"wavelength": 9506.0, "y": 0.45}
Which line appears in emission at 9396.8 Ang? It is [O III] 5007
